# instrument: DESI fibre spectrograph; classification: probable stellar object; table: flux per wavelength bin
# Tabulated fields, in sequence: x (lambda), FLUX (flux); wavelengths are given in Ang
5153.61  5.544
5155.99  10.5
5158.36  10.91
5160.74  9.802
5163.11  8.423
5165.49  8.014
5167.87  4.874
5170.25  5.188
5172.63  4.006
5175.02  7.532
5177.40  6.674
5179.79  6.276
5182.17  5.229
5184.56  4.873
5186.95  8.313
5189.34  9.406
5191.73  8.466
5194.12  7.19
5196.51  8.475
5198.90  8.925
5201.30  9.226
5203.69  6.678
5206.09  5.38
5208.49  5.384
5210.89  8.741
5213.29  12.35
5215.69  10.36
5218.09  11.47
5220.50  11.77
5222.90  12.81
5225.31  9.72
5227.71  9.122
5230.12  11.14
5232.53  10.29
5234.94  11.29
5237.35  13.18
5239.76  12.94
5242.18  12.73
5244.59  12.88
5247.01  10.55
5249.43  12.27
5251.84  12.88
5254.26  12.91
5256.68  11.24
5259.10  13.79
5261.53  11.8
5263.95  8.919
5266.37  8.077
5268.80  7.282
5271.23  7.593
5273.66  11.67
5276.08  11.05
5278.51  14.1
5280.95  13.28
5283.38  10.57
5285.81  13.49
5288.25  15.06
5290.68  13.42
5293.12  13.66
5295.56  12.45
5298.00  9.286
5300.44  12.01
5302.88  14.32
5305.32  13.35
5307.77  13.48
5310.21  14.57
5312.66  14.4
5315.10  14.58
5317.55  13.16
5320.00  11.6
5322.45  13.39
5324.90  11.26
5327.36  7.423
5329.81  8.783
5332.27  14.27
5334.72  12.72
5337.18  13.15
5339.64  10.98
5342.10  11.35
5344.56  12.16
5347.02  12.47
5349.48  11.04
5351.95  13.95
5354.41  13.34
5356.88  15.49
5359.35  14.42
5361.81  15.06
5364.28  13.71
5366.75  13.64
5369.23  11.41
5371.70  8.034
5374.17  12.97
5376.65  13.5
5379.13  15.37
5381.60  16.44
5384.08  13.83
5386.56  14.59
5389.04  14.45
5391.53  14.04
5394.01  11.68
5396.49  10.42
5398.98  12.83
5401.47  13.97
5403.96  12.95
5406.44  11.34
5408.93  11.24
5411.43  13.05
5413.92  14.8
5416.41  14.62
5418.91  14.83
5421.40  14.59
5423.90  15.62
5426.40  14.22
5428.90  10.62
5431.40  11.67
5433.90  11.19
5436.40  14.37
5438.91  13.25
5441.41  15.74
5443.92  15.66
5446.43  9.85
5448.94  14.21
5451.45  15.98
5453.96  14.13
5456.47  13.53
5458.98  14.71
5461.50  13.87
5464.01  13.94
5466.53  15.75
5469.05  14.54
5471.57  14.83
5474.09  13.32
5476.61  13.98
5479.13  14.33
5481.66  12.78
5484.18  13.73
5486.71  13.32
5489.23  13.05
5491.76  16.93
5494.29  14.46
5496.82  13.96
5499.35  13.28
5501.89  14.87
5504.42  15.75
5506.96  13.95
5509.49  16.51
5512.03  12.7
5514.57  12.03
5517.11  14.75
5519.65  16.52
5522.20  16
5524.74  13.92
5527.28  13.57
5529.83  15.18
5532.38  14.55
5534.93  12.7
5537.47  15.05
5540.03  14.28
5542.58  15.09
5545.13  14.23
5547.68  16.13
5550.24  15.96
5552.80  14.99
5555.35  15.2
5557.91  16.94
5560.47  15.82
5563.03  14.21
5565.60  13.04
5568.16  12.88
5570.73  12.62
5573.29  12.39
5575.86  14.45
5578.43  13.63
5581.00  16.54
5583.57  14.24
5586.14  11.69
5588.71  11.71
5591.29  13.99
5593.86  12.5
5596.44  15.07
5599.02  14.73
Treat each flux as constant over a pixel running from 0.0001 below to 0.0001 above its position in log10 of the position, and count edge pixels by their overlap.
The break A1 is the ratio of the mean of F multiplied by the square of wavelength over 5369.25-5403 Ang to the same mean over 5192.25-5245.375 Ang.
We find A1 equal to 1.39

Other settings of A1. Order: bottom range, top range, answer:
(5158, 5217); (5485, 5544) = 2.15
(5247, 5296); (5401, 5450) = 1.21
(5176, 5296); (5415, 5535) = 1.49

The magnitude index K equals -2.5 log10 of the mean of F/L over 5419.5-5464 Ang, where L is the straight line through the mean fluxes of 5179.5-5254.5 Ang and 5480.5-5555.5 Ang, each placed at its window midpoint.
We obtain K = -0.03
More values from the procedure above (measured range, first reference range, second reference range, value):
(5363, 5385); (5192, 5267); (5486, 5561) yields -0.05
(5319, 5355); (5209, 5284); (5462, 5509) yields 0.05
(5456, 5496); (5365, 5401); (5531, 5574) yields -0.03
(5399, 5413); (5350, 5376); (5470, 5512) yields 0.08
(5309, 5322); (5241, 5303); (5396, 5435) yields -0.13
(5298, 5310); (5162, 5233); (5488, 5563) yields -0.25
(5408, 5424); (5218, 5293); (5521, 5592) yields -0.08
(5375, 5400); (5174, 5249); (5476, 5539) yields -0.12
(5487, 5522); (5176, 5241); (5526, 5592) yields -0.08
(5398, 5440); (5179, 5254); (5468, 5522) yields -0.02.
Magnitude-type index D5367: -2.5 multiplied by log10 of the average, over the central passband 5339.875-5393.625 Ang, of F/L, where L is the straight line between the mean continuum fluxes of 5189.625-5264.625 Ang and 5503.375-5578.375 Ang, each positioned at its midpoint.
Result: -0.09 mag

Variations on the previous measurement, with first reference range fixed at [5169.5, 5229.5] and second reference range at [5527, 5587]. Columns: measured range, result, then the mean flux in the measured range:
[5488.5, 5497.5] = -0.11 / 14.7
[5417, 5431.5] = -0.14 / 13.8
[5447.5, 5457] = -0.15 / 14.4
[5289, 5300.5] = -0.24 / 12.3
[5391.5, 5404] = -0.07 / 12.5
